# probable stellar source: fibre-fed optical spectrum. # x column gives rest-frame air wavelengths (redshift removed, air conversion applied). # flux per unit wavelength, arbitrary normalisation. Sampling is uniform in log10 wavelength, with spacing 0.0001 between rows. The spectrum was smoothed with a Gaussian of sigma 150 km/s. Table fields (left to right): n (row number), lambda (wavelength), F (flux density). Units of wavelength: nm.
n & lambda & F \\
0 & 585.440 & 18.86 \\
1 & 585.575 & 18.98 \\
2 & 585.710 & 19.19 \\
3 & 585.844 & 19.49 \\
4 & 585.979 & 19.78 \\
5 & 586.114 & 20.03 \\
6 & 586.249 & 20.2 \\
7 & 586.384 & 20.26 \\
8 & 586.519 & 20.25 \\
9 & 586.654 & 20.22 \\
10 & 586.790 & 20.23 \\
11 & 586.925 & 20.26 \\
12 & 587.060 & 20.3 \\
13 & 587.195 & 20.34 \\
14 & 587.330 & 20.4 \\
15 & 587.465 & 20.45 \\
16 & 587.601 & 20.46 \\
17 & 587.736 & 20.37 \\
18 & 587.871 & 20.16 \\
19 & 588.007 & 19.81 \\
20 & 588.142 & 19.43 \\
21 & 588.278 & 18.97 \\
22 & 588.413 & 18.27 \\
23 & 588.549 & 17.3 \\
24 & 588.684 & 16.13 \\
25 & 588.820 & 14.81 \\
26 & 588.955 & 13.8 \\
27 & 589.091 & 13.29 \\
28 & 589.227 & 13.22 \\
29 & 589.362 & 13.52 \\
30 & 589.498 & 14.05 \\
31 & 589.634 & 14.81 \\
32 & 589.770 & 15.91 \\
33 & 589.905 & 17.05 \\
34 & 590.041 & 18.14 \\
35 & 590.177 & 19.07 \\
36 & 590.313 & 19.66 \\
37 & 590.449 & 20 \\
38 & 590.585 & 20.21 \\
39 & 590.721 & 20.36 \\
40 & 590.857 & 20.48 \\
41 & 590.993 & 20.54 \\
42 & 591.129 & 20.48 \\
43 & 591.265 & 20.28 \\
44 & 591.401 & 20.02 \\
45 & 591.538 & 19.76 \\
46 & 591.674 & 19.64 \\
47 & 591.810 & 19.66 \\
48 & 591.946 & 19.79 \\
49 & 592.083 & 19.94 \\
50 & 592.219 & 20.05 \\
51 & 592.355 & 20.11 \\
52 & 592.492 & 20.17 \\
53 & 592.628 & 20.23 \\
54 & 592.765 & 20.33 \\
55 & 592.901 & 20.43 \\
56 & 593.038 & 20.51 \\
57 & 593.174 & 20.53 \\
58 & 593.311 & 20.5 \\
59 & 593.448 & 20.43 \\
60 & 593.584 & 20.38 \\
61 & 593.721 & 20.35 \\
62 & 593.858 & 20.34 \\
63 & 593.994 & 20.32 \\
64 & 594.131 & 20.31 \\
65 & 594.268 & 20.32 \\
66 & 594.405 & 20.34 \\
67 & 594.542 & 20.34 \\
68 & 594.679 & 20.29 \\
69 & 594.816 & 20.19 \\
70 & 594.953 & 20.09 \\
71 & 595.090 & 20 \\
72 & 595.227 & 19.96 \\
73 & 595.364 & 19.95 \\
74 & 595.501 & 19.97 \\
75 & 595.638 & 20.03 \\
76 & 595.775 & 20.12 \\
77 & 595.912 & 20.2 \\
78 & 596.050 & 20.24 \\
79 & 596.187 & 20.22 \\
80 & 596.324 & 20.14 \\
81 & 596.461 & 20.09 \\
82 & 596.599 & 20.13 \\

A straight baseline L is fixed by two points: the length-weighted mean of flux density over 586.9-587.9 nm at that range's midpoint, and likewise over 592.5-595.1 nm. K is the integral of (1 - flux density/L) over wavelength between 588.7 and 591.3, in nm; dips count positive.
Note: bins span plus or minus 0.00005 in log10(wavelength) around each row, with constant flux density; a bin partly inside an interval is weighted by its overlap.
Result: 0.39 nm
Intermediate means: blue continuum 20.4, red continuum 20.3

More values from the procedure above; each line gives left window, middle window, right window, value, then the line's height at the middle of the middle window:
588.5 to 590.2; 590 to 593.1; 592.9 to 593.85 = -0.332 nm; 18.1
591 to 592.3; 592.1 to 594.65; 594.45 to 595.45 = -0.034 nm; 20.1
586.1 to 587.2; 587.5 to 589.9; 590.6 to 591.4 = 0.416 nm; 20.3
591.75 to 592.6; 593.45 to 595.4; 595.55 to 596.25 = -0.015 nm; 20.1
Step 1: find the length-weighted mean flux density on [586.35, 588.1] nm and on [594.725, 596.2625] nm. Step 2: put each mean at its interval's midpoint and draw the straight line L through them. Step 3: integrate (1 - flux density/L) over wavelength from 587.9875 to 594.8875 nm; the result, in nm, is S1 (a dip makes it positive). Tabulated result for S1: 0.43 nm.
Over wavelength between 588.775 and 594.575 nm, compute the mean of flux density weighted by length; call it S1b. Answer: 19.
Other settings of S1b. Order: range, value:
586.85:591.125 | 18.2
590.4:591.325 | 20.3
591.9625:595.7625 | 20.2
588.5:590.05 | 15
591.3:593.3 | 20.1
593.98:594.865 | 20.3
